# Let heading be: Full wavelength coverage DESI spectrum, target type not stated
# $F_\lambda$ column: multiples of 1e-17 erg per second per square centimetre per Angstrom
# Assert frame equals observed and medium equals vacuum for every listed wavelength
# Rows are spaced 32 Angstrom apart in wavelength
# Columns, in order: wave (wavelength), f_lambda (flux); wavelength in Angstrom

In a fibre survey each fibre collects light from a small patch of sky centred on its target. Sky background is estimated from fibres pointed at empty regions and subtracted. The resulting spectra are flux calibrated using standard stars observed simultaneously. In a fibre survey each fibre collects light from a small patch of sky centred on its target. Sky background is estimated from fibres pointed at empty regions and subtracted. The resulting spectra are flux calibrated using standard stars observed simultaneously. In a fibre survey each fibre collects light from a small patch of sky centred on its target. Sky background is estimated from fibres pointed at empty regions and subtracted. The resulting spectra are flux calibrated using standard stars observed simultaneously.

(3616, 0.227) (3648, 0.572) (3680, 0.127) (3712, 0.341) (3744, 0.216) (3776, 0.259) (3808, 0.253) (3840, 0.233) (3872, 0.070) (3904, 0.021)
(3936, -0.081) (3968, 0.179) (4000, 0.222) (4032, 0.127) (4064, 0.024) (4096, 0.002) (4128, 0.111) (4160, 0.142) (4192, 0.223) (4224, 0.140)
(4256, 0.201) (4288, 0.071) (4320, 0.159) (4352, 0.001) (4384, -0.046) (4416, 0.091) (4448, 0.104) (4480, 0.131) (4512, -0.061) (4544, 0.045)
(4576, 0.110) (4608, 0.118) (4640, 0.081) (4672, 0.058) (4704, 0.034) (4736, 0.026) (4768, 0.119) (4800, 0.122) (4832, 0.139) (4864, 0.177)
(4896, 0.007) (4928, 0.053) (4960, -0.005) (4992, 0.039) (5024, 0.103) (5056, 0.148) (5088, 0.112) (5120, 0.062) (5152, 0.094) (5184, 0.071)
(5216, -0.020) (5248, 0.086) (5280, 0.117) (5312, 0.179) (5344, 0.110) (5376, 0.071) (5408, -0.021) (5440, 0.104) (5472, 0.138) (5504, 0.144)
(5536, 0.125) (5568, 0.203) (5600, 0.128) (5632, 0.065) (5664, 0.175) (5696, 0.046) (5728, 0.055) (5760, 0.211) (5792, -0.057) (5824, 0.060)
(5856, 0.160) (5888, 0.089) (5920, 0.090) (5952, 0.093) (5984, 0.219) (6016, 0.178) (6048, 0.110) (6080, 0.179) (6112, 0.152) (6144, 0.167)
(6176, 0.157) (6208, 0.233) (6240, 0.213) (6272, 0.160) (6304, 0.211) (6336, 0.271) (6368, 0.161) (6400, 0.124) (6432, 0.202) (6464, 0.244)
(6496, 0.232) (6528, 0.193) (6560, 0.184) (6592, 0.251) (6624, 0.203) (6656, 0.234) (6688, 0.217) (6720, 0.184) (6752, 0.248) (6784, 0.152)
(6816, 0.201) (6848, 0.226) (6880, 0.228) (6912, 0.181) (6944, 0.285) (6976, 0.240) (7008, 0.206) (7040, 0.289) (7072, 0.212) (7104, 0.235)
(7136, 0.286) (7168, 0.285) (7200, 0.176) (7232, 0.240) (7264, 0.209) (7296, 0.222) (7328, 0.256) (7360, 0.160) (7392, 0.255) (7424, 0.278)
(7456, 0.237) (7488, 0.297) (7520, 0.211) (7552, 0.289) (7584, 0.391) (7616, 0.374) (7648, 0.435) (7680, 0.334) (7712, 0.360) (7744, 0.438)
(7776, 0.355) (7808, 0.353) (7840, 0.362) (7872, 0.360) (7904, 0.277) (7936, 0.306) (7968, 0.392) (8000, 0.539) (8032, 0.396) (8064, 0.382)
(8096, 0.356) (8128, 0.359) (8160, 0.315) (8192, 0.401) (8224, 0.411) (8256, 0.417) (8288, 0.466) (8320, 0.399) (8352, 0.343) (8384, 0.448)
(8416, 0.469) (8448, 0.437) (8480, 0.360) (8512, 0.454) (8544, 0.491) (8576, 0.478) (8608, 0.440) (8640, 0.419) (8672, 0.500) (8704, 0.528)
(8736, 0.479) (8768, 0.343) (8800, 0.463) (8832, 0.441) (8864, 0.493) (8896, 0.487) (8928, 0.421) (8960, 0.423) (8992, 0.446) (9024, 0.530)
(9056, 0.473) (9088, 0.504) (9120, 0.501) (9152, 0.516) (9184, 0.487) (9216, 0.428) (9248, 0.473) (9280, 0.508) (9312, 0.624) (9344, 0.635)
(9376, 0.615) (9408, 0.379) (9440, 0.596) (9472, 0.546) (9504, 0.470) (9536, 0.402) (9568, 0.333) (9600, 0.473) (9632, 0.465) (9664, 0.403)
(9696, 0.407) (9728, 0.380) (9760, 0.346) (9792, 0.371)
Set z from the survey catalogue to 0.897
